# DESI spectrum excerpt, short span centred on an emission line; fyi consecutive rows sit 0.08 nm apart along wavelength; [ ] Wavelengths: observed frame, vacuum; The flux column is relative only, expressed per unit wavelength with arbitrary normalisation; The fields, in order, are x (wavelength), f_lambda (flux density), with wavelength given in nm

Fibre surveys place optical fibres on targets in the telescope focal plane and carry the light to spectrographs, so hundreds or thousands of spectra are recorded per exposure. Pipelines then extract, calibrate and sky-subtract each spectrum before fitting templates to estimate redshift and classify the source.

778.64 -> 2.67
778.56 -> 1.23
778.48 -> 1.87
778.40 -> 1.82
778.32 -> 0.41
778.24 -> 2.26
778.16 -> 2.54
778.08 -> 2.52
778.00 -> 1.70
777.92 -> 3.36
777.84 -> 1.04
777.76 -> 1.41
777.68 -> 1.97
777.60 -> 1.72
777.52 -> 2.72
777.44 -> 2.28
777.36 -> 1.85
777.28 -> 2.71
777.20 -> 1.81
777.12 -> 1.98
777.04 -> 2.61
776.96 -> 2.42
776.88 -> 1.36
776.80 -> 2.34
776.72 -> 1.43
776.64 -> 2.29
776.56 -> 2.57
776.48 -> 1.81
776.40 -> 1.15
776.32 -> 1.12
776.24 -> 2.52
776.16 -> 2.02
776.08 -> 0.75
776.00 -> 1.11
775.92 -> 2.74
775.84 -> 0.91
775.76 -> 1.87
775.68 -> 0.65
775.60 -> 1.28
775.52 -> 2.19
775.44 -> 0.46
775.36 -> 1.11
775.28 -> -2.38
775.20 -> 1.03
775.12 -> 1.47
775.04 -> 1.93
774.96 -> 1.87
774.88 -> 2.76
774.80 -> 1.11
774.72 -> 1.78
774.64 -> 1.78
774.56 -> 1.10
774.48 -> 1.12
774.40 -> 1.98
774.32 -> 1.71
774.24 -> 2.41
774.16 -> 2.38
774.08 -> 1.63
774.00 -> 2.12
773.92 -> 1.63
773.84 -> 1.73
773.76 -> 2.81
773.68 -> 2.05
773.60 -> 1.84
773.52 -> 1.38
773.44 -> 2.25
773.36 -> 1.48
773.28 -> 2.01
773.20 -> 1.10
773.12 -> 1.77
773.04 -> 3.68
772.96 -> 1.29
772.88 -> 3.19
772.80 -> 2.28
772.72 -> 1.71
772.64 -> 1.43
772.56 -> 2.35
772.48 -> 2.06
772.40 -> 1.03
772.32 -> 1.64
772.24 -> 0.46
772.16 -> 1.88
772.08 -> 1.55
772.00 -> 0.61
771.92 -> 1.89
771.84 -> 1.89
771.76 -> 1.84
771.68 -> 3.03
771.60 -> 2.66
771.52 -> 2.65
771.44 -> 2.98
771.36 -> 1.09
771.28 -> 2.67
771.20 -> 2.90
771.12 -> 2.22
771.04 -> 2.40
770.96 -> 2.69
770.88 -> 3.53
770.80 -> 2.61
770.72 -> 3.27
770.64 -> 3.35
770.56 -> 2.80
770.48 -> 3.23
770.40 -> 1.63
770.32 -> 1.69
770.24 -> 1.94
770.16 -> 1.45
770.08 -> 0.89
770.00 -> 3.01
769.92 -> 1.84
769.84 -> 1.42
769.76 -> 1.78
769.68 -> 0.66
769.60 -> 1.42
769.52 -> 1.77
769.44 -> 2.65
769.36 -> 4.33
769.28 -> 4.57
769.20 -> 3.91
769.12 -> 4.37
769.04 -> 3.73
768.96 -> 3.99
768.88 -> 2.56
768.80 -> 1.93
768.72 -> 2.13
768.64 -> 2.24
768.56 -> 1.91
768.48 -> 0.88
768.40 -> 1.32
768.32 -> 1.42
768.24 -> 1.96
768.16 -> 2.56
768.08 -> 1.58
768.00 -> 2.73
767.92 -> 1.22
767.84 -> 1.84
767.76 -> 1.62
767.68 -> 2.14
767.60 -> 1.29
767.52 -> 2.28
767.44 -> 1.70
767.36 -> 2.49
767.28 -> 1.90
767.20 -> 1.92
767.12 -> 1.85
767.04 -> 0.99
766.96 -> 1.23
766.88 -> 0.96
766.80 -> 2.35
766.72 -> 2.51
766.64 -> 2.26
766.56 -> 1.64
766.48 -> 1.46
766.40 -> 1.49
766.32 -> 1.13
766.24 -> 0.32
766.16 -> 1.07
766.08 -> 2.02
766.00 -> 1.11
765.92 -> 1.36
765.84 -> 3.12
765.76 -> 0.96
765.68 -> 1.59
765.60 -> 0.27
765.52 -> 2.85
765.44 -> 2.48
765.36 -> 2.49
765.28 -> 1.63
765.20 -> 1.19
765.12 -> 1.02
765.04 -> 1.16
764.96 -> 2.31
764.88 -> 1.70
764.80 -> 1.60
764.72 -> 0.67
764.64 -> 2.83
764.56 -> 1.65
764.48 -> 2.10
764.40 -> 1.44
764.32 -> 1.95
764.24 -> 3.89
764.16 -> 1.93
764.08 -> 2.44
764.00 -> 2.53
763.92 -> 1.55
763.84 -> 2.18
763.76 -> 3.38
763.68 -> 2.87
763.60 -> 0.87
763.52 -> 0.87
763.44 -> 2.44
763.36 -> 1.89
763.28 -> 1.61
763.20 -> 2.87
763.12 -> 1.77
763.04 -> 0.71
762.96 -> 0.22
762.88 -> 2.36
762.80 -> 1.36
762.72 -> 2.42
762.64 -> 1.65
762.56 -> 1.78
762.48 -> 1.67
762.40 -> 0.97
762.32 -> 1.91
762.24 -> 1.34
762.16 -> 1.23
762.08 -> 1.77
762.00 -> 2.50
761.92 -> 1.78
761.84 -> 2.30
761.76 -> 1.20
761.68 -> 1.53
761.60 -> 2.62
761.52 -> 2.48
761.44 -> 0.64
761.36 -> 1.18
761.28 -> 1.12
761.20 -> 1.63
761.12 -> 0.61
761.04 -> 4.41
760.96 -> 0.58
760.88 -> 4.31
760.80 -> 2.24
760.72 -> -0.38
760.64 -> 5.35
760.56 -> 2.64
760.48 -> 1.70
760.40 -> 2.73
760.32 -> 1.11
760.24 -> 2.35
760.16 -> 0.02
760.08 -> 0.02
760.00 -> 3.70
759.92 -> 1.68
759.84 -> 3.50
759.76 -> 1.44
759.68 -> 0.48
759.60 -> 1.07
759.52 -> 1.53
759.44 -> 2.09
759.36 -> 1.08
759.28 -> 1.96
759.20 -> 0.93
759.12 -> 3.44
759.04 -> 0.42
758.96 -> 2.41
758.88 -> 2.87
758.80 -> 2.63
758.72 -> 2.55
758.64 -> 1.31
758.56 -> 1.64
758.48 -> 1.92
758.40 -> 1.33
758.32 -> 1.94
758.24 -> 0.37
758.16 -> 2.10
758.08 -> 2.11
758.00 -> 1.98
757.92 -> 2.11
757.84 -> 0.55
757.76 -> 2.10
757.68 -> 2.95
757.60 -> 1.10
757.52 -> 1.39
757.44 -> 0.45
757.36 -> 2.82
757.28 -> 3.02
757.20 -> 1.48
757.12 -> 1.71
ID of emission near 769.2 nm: [S II]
